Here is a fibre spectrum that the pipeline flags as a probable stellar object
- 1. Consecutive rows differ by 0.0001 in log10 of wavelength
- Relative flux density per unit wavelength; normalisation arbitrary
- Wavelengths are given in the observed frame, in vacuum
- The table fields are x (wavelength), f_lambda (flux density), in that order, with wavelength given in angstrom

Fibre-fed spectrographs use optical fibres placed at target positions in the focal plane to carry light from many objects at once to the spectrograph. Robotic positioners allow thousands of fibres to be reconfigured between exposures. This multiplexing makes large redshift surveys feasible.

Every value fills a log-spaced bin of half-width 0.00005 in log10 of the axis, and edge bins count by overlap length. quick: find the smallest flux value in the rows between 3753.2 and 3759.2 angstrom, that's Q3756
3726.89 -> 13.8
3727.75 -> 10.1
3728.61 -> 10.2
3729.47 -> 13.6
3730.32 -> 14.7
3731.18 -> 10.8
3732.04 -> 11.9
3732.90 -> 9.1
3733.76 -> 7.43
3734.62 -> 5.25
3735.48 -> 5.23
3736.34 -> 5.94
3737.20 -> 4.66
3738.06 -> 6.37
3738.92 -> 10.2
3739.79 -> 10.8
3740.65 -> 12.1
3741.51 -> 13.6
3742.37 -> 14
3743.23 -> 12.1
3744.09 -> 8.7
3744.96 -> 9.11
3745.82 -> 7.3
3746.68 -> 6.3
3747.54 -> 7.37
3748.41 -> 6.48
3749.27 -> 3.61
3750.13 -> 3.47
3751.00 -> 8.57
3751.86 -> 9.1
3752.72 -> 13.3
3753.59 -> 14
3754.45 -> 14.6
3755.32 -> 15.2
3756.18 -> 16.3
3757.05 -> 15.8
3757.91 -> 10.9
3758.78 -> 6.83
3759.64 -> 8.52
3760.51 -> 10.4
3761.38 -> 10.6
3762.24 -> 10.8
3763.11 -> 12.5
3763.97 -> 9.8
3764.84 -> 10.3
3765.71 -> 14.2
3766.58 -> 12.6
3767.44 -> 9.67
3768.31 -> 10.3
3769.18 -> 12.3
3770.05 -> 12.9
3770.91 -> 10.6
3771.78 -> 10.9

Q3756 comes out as 6.83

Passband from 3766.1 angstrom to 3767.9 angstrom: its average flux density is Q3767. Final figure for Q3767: 11.2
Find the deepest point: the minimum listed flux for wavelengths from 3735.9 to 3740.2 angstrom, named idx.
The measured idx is 4.66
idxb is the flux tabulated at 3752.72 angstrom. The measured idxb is 13.3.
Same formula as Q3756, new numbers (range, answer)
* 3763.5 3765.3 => 9.8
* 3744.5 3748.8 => 6.3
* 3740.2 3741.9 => 12.1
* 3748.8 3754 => 3.47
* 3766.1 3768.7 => 9.67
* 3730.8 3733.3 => 9.1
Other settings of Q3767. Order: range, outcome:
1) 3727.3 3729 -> 10.2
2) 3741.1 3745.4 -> 11.5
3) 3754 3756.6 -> 15.4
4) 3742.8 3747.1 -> 8.71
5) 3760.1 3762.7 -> 10.6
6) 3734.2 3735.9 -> 5.24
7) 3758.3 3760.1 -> 7.77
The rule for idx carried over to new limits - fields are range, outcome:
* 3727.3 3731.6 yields 10.1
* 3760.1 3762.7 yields 10.4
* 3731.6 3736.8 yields 5.23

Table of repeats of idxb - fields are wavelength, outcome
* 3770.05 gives 12.9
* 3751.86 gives 9.1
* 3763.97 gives 9.8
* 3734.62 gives 5.25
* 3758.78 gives 6.83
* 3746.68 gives 6.3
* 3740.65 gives 12.1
